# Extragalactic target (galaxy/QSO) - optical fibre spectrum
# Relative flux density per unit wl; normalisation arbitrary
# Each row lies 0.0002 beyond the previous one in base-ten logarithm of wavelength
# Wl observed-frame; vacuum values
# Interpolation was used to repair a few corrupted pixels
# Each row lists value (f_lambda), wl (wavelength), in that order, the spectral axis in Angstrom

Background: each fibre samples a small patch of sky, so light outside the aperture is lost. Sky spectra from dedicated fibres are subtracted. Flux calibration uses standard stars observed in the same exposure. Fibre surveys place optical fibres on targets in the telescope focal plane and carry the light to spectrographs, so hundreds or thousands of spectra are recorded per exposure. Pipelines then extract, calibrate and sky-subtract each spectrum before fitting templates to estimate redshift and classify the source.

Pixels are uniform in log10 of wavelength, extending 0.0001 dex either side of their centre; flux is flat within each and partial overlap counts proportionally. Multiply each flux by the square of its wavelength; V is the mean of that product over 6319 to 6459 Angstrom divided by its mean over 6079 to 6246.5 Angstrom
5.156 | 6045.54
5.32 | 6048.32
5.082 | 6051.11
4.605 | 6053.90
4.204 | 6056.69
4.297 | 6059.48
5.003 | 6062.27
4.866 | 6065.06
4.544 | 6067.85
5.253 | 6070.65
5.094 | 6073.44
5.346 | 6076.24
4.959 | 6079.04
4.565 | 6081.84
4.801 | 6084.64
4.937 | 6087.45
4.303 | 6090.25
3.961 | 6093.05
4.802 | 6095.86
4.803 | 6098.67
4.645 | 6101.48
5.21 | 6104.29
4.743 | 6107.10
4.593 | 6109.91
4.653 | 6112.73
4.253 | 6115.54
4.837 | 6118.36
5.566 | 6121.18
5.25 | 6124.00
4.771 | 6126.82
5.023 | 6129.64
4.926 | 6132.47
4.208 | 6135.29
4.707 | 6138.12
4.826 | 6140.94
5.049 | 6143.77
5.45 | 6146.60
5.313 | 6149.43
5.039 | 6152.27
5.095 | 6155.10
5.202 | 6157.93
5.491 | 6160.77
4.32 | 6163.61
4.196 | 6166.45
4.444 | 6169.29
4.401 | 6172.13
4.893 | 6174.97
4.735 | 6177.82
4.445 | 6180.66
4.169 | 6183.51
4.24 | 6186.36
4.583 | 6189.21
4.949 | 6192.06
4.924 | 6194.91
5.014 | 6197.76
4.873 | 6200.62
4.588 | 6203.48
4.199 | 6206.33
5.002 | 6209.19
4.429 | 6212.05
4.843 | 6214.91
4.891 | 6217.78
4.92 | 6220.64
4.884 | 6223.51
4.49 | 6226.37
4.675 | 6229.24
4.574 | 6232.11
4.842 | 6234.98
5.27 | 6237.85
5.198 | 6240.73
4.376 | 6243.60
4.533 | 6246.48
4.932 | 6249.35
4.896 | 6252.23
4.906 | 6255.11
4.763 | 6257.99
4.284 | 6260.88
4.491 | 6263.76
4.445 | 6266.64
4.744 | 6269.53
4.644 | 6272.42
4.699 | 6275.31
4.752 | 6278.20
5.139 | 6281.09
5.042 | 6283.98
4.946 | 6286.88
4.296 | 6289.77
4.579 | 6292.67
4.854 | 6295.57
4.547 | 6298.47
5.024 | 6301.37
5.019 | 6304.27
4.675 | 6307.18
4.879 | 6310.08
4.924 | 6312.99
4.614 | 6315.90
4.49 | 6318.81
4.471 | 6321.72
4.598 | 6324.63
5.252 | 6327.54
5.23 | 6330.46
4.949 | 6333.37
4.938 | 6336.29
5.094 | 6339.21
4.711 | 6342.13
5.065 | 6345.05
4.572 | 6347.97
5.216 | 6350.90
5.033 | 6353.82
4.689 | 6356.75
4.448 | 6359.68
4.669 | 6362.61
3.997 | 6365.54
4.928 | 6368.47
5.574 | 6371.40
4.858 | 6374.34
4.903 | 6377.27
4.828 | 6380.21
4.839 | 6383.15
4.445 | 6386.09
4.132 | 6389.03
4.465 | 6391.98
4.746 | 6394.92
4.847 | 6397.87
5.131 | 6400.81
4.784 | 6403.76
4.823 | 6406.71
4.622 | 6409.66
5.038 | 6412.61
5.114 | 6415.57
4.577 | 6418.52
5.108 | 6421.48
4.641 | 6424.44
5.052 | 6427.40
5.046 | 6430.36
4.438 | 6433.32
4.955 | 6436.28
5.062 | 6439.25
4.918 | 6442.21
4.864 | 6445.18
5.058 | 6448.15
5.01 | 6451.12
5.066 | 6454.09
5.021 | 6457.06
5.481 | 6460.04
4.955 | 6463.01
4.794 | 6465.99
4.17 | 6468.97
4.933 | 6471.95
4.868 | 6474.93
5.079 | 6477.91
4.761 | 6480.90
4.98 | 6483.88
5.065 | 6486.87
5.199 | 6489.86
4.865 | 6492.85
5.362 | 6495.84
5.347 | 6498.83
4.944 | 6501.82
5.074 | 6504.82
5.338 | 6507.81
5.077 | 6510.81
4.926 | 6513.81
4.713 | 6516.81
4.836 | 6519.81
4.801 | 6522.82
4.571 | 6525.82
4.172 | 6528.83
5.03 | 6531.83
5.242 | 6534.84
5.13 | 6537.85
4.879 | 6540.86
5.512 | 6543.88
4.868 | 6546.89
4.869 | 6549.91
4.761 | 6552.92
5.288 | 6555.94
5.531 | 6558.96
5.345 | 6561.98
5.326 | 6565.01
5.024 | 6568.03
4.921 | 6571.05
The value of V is 1.1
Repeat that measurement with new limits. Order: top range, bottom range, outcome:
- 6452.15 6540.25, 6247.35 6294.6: 1.13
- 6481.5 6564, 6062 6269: 1.18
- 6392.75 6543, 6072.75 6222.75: 1.14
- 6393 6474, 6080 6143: 1.14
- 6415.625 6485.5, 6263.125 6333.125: 1.08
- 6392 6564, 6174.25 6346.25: 1.12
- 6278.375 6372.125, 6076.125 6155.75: 1.07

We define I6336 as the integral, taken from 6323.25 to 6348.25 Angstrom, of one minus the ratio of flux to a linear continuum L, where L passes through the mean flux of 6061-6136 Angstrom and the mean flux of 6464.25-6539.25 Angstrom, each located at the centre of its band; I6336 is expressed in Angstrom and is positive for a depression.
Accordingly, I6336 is -0.35 Angstrom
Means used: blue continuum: 4.82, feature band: 4.95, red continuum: 4.93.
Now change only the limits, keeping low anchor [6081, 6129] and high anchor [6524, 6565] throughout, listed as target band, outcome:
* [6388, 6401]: 0.8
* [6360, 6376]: 0.4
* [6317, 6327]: 0.6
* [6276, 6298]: 0.4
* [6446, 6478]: 0.2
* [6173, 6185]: 0.6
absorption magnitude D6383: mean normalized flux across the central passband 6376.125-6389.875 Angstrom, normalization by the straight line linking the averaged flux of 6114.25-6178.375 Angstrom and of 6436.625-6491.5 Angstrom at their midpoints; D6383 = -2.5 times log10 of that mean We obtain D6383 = 0.066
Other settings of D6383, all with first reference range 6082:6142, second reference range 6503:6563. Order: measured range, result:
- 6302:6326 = 0.03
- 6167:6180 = 0.05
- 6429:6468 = 0.00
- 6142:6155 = -0.09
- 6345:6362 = 0.02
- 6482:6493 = -0.01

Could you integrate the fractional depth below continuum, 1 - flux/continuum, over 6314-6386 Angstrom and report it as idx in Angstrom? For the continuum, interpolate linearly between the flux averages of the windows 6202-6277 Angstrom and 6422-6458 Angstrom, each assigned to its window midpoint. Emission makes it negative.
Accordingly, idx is 0.1 Angstrom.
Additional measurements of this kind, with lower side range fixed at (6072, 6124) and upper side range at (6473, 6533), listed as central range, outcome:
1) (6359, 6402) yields 1.58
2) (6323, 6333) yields -0.26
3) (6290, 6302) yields 0.45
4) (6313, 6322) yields 0.52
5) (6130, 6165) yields -1.14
